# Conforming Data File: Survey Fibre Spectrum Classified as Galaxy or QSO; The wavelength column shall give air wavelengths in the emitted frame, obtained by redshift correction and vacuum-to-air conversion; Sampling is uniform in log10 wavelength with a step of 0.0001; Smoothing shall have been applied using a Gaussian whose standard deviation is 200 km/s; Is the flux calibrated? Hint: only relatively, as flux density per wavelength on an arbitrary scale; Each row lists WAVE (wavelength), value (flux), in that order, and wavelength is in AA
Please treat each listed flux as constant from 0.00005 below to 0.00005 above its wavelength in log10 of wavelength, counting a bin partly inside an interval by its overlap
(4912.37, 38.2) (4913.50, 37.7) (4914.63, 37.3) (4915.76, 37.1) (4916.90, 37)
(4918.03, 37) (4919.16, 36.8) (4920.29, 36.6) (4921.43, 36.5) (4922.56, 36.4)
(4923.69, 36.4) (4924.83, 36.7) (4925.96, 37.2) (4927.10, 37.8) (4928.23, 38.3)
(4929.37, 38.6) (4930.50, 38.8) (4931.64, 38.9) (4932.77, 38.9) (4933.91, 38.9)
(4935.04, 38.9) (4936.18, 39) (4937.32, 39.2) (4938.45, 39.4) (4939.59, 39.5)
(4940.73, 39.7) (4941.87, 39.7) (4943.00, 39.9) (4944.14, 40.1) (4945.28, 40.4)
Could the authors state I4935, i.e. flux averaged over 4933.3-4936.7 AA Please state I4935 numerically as 38.9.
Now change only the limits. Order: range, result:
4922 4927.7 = 36.9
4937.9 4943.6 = 39.6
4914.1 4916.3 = 37.2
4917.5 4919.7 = 36.9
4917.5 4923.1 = 36.7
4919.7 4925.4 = 36.5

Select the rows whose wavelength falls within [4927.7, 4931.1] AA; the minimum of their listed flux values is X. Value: 38.3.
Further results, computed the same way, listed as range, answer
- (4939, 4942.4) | 39.5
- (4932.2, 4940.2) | 38.9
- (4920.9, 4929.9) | 36.4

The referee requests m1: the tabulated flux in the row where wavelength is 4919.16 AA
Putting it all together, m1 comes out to 36.8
